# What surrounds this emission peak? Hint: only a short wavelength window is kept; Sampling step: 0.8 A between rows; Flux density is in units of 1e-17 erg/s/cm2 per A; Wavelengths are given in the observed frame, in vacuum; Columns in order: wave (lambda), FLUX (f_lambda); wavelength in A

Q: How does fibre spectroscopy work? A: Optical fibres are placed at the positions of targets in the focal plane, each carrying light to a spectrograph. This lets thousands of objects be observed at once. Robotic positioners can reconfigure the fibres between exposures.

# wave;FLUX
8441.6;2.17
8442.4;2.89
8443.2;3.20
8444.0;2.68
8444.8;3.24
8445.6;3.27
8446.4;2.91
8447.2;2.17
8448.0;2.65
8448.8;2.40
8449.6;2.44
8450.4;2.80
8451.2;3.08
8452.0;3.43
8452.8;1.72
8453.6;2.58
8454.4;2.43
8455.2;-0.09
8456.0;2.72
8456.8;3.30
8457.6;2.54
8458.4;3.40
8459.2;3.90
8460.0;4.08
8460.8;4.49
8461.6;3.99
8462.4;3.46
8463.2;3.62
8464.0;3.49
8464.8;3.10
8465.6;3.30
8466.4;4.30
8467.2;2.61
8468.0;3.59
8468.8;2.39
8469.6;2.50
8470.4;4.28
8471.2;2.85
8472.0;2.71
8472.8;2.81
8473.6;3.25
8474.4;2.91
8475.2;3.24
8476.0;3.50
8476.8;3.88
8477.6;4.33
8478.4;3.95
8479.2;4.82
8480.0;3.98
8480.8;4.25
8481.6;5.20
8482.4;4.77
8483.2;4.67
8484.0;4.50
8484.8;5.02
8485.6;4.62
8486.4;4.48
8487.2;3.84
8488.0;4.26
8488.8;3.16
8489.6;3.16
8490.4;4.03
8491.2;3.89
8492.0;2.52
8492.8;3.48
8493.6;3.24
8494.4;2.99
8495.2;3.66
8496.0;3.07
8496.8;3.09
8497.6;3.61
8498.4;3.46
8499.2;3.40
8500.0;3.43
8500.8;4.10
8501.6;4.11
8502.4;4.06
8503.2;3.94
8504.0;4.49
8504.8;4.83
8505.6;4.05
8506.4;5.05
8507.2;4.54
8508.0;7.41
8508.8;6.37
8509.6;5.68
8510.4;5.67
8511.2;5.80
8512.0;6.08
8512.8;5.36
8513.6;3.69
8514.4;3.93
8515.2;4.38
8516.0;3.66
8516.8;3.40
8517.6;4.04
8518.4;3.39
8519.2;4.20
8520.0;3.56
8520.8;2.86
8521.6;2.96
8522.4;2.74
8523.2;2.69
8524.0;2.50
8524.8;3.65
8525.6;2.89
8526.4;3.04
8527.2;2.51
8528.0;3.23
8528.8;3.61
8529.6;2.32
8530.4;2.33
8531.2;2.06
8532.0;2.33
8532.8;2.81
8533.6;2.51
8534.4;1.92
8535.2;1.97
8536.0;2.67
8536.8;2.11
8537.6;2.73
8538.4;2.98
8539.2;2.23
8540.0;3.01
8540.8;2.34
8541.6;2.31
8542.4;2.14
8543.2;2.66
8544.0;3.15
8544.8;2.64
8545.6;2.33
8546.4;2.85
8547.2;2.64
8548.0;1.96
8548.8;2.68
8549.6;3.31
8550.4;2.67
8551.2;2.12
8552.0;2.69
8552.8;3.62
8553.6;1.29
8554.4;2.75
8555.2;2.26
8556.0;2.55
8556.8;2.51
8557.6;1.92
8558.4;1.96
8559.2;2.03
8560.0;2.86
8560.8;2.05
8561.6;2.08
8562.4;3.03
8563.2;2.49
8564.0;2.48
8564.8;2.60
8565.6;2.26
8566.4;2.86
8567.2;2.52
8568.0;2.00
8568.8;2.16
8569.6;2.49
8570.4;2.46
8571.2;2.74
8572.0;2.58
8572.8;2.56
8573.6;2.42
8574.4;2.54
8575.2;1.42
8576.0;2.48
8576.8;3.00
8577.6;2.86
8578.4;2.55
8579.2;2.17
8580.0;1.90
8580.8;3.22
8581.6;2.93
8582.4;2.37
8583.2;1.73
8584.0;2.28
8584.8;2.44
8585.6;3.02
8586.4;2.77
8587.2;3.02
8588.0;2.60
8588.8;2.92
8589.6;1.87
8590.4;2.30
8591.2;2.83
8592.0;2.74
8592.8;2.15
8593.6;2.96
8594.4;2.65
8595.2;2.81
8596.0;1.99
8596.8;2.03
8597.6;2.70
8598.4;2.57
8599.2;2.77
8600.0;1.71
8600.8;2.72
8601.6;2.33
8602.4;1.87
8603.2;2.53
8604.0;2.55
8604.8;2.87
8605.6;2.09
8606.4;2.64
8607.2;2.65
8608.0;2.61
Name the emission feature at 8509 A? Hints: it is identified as [N II] 6583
